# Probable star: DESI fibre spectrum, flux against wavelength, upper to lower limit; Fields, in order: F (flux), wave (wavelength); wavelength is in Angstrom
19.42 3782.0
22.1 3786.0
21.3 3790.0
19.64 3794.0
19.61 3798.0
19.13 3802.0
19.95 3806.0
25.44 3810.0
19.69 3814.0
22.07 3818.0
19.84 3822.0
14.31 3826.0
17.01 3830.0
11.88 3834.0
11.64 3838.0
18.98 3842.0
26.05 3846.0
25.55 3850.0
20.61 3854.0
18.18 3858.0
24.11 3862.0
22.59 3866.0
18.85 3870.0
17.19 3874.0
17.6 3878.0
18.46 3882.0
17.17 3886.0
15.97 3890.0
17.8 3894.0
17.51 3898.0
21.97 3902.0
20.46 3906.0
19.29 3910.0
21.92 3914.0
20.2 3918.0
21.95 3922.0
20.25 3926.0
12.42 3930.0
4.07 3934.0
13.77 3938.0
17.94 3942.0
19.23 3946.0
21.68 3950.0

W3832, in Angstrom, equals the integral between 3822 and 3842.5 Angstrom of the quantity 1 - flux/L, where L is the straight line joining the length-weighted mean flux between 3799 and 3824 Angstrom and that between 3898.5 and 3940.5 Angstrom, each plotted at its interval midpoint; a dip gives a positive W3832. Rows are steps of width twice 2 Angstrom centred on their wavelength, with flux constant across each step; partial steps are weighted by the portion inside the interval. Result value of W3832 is 5.43 Angstrom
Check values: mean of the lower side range 21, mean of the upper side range 17.6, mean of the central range 15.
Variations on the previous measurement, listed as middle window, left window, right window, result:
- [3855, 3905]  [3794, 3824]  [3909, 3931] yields 2.59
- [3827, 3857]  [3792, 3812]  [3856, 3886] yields 1.95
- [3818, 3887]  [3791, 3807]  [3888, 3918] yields 1.95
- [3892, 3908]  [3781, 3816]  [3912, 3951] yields -1.23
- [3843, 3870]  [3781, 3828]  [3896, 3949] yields -4.54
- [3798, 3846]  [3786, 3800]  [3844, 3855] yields 8.12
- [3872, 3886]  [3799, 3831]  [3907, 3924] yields 1.90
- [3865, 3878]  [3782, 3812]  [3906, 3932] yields 0.65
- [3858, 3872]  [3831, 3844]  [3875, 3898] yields -4.59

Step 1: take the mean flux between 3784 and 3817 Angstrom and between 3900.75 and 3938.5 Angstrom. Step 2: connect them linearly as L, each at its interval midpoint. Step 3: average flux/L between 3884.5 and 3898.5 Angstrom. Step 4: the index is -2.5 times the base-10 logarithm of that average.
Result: 0.08 mag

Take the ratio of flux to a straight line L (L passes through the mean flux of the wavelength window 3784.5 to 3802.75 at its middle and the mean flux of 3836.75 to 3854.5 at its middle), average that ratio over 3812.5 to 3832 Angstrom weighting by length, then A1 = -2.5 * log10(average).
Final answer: 0.12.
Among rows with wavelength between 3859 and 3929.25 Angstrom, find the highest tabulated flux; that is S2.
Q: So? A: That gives 24.11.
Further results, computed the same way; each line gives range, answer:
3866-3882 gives 22.59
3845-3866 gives 26.05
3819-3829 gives 19.84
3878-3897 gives 18.46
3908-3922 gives 21.95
